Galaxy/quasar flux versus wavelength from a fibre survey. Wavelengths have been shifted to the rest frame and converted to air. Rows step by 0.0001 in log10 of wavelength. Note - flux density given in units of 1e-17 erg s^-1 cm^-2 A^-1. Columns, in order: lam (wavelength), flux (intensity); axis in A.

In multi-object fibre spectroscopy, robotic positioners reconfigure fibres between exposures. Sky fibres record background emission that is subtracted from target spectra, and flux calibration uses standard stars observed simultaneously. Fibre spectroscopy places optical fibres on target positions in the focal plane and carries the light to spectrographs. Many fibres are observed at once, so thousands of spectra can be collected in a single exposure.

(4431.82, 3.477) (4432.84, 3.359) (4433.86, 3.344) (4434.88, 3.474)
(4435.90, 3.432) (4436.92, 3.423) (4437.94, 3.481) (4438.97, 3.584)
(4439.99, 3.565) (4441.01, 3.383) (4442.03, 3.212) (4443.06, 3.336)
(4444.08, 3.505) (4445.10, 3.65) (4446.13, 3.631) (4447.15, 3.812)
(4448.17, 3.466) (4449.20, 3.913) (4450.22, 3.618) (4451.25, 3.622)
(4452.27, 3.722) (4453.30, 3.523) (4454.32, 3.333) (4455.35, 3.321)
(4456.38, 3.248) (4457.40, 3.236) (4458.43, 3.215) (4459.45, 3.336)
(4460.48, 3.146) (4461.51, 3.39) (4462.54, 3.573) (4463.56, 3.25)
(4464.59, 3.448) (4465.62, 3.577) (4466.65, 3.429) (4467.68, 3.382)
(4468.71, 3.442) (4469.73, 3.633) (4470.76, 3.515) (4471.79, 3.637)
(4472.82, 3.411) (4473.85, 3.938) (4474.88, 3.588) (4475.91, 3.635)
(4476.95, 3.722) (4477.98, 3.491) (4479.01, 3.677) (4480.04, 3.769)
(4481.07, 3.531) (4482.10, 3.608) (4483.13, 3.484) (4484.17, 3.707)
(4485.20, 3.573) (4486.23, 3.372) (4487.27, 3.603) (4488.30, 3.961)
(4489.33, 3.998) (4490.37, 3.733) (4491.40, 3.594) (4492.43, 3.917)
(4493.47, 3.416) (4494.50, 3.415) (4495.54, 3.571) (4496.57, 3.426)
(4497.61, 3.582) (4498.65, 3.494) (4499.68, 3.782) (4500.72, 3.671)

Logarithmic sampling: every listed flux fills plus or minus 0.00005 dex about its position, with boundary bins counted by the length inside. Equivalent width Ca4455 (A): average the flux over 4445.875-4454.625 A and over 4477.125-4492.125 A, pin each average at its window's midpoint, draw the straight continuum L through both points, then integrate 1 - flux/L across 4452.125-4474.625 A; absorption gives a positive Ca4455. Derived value 1.3 A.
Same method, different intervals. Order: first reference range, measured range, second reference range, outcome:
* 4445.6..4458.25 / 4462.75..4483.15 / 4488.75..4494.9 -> 0.30 A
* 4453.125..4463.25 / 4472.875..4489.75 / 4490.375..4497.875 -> -0.84 A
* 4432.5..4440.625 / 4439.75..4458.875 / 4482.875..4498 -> 0.05 A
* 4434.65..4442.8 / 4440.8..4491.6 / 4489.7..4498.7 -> -0.43 A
